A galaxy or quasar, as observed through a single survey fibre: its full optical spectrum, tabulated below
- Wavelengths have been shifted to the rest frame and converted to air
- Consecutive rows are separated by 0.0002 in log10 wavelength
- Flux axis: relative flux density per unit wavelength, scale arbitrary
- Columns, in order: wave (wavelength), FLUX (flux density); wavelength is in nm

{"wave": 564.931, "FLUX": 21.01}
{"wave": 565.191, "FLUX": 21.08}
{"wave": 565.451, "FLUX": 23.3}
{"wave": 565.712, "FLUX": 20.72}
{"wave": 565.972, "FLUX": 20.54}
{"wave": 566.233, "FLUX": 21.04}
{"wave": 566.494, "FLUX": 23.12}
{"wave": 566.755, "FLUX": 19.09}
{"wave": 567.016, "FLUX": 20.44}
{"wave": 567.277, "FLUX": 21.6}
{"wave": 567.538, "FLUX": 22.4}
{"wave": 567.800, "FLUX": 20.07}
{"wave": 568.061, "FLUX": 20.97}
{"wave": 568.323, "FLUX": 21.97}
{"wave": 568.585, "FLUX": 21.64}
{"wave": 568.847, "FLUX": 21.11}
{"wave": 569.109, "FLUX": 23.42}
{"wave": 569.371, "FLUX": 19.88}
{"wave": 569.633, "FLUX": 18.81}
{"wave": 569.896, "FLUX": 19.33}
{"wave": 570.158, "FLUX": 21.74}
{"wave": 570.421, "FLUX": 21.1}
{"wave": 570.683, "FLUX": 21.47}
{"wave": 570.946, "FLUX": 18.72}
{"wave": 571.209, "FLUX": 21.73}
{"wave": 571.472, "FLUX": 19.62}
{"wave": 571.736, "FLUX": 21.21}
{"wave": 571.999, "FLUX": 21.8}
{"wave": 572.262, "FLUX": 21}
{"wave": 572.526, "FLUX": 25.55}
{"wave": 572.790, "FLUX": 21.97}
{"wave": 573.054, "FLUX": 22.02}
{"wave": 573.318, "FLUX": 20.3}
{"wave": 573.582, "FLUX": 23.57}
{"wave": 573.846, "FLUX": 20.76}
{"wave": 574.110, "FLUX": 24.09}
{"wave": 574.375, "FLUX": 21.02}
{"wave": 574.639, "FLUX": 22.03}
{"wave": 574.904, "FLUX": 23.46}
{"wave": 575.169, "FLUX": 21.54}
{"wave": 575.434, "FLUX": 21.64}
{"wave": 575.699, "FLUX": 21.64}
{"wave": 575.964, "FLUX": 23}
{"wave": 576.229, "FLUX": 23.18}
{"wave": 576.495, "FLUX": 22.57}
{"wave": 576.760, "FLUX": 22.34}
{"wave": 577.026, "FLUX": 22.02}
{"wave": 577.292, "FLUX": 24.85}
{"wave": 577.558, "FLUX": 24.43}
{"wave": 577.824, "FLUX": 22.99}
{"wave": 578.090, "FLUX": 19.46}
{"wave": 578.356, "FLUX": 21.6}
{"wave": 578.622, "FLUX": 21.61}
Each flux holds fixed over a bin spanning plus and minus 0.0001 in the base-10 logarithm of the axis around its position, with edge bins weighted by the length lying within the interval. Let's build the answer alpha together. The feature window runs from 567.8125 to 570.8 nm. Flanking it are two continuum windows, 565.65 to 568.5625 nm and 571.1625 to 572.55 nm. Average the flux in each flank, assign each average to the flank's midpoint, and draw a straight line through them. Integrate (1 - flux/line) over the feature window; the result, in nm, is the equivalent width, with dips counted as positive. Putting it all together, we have 0.043 nm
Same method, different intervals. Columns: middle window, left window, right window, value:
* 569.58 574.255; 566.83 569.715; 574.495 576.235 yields 0.07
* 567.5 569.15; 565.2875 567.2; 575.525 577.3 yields 0.00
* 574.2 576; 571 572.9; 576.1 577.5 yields 0.04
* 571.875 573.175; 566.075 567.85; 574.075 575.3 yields -0.03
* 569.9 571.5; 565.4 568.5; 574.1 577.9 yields 0.08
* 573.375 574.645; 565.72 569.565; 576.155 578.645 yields -0.01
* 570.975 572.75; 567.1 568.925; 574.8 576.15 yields 0.02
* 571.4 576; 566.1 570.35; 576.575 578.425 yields -0.02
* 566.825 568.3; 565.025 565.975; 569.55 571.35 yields 0.00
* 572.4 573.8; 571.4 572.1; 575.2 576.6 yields -0.08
